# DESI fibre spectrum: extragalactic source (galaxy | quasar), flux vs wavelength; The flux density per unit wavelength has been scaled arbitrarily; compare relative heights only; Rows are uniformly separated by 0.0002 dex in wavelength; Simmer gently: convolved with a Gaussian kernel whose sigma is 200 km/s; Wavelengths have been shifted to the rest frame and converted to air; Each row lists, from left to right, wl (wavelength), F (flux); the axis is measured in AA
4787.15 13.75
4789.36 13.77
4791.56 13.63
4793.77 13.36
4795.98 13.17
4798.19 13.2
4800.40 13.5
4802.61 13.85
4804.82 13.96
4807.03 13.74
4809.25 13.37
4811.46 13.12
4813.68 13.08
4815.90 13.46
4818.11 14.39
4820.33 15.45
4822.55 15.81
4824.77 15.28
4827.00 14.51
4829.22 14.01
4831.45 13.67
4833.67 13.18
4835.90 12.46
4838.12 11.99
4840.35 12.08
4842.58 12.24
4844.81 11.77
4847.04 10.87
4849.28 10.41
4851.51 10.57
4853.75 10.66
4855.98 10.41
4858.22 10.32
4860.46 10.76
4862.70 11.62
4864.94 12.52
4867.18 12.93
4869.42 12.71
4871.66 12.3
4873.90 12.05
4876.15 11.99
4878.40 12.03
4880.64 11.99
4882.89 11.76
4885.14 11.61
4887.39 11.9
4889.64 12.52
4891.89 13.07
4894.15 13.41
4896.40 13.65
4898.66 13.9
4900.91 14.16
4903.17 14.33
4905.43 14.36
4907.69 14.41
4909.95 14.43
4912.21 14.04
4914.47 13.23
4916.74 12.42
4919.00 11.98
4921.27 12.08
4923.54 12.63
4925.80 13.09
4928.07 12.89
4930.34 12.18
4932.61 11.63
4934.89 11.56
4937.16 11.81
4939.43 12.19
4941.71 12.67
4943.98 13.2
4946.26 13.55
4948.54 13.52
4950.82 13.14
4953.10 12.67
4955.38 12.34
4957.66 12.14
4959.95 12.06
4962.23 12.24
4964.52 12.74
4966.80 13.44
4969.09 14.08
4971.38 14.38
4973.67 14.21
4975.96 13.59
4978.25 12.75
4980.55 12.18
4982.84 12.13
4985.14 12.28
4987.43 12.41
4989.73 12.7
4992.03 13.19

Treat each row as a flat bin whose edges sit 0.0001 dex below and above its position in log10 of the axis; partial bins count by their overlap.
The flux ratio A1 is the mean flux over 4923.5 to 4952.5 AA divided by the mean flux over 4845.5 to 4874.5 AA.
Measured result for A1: 1.1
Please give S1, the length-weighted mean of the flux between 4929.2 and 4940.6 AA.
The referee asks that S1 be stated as 11.9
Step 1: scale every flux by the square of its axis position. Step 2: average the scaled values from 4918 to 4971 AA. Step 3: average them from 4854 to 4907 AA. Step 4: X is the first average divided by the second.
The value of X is 1.04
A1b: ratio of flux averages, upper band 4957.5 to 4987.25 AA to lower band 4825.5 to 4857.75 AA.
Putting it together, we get 1.07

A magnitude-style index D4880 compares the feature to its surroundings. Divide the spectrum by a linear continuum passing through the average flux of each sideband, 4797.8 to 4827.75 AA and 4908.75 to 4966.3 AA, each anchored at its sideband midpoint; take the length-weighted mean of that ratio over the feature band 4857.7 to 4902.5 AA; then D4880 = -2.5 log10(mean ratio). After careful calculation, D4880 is 0.075 mag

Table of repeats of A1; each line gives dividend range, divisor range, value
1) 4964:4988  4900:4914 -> 0.92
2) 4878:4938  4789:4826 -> 0.93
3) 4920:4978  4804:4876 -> 1.01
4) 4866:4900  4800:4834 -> 0.89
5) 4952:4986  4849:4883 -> 1.11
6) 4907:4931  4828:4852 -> 1.07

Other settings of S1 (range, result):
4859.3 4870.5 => 12.1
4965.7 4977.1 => 13.9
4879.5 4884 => 11.9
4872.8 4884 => 12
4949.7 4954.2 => 12.9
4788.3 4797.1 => 13.5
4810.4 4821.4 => 13.9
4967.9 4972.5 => 14.2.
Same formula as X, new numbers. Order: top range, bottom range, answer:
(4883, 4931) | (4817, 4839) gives 0.96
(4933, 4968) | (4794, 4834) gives 0.96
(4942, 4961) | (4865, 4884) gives 1.08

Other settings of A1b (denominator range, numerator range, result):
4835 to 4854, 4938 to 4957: 1.12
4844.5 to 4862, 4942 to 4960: 1.20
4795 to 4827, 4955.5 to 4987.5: 0.92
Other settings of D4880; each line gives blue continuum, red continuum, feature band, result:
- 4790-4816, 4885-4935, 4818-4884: 0.076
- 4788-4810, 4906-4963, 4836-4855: 0.168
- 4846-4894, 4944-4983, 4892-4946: -0.057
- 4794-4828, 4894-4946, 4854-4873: 0.161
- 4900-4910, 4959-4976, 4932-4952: 0.093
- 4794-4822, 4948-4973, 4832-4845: 0.099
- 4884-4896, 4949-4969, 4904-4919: -0.089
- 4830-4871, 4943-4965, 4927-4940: 0.046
